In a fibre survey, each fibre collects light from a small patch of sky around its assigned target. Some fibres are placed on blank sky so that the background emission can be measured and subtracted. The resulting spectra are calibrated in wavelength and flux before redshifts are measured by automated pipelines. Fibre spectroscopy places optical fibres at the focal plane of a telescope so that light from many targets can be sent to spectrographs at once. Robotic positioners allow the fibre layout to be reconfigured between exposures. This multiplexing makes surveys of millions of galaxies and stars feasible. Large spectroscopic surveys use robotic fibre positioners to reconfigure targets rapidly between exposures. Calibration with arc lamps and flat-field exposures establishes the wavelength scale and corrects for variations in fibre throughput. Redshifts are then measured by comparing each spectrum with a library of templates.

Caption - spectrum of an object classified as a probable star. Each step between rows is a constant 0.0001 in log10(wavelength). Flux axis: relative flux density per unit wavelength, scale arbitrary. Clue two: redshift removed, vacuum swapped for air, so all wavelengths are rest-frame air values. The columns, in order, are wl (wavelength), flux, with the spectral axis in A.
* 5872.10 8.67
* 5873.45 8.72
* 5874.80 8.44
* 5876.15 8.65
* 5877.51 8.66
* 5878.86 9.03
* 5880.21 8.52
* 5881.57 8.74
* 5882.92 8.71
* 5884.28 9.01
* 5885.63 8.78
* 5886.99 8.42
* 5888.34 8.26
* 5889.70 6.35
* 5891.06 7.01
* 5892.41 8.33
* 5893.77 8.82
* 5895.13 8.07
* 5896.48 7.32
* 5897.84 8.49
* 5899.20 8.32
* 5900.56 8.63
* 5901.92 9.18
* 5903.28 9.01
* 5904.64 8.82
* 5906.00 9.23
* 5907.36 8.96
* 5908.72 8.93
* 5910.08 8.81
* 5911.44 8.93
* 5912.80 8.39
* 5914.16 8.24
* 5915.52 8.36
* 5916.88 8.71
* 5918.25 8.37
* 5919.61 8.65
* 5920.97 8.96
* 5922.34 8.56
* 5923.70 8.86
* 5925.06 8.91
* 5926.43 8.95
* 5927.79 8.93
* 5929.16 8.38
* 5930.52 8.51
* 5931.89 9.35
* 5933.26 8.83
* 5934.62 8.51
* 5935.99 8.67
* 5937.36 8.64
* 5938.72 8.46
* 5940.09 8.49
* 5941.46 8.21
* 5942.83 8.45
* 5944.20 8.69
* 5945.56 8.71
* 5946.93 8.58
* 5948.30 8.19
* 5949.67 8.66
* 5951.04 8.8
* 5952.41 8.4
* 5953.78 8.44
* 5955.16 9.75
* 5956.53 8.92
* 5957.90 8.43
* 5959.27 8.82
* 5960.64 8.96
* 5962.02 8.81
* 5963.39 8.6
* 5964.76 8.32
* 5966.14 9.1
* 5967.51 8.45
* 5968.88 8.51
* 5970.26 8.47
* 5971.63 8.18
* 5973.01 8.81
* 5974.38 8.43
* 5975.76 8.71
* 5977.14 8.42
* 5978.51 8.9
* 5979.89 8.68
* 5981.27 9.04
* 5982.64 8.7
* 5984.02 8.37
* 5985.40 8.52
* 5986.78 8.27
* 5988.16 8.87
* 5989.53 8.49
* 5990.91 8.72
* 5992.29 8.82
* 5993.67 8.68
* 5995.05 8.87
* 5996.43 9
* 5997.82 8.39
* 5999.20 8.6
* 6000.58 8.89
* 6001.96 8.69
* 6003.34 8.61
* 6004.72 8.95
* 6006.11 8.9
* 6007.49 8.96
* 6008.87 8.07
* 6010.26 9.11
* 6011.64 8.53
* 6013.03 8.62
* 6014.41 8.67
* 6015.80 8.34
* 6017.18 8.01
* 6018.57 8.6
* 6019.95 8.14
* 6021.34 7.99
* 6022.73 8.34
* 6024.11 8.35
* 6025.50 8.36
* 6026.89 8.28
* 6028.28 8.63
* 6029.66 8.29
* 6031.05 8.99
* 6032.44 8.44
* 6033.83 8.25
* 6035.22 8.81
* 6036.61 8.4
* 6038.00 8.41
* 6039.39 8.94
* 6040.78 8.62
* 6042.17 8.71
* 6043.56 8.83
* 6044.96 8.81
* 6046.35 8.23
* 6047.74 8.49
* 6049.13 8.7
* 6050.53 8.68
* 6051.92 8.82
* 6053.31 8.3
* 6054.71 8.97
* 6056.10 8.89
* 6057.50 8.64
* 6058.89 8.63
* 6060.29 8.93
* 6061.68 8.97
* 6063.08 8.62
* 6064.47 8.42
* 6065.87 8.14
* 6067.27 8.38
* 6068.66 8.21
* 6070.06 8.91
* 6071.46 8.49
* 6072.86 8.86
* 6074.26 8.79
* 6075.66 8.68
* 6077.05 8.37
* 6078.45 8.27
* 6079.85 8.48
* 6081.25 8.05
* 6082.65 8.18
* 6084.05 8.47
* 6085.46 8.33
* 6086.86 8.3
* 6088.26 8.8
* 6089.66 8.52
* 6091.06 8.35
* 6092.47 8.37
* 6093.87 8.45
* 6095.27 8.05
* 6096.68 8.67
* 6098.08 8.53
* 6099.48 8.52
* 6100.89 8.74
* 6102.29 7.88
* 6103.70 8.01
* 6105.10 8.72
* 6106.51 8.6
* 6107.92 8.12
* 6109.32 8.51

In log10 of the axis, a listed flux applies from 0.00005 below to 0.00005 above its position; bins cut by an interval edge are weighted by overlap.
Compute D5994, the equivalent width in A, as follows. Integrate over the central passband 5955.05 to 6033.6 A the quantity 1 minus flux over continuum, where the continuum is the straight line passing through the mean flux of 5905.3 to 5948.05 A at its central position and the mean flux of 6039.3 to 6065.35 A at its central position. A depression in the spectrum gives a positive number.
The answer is 0.7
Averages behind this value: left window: 8.68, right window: 8.69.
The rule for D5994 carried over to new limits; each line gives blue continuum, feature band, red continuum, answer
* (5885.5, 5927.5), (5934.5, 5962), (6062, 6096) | -0.50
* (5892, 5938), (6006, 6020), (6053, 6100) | 0.05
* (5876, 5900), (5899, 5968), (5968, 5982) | -1.98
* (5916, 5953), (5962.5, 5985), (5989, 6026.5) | 0.01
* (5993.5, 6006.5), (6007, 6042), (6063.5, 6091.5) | 0.70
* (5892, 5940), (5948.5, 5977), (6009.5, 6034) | -0.34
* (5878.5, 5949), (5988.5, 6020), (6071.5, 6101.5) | -0.52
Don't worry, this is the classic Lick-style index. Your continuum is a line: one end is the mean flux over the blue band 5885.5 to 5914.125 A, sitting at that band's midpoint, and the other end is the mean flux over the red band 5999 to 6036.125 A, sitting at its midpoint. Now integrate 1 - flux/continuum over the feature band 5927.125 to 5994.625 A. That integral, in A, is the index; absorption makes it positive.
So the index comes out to -1.3 A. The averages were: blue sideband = 8.42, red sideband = 8.53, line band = 8.65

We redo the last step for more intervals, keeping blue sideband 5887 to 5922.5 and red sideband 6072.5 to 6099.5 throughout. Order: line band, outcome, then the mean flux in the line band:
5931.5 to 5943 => -0.2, 8.61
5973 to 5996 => -0.6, 8.67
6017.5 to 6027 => 0.2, 8.28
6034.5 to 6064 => -0.8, 8.68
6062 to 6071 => 0.0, 8.47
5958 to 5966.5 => -0.3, 8.73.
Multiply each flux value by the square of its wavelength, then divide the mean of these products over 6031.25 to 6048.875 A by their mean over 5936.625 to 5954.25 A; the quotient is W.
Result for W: 1.04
